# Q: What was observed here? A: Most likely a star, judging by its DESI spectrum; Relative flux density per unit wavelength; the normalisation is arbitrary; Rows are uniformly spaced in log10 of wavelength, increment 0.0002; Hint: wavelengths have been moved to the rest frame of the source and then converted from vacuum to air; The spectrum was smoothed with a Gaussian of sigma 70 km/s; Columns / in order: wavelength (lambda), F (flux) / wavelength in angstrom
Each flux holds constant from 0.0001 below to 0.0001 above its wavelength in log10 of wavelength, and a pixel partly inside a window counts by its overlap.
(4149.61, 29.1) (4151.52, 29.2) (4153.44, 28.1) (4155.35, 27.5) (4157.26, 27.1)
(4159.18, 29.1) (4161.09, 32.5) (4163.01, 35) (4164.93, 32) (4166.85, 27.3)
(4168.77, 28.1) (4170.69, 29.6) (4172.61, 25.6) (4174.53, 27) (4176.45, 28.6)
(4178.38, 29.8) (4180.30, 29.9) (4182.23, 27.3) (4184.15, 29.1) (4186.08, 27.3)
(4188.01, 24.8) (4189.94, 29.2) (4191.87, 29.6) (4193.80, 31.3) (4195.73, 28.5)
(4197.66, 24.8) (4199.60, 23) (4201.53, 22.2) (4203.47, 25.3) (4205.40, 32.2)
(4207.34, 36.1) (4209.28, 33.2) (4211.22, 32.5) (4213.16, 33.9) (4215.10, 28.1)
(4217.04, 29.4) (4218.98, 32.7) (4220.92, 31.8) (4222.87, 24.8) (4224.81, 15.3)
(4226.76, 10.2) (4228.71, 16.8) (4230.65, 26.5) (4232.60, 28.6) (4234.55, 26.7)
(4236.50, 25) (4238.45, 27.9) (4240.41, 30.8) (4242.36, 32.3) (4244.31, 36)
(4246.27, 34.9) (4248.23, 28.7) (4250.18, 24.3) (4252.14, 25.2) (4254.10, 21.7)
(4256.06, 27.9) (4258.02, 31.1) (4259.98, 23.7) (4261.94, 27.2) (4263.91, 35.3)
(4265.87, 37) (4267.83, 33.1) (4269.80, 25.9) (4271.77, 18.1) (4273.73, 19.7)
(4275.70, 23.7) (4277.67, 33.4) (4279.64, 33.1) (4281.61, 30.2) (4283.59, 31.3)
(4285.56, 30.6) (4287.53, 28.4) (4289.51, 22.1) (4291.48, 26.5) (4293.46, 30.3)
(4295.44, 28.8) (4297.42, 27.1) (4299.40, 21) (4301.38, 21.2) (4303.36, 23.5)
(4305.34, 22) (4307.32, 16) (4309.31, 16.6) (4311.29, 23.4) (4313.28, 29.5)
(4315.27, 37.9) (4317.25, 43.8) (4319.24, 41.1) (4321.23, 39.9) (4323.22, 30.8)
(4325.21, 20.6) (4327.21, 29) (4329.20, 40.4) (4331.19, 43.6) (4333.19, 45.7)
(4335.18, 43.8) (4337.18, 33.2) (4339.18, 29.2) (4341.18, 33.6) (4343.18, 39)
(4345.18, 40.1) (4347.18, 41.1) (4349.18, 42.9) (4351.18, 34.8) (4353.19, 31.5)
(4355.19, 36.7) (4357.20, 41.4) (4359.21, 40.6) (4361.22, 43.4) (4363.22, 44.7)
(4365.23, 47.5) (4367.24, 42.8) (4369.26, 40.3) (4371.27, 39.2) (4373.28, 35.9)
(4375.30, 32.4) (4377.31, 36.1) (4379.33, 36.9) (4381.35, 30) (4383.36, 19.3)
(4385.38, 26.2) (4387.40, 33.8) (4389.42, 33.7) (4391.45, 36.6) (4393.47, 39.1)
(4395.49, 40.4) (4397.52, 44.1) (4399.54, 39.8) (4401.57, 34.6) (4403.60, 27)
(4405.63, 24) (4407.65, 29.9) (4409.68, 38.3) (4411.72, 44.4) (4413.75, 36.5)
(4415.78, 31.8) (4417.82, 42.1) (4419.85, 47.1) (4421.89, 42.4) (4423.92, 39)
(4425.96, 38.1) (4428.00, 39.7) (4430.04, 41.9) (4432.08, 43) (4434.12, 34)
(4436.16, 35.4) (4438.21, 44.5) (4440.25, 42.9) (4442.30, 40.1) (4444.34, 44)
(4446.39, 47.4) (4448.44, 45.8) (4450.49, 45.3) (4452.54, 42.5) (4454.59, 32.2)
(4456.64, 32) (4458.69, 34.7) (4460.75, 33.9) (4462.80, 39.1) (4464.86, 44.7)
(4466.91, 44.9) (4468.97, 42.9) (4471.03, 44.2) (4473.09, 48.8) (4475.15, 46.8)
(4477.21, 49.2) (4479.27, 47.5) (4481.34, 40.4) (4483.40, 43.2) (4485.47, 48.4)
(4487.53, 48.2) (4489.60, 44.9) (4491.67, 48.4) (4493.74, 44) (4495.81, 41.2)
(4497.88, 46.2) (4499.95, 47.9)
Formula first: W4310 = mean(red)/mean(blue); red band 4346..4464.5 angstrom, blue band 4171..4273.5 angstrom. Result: 1.37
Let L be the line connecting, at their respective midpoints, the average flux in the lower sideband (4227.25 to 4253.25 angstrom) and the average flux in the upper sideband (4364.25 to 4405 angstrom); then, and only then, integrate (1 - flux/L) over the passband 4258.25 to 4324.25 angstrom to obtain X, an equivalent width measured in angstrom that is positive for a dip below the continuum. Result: 4.7 angstrom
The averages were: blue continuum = 27.6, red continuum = 35.7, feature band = 28.3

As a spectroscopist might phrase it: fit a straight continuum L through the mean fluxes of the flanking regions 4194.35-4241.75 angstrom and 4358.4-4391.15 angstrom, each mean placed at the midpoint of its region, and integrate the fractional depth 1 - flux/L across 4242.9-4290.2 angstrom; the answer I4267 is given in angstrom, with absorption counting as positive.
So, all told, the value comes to 2.1 angstrom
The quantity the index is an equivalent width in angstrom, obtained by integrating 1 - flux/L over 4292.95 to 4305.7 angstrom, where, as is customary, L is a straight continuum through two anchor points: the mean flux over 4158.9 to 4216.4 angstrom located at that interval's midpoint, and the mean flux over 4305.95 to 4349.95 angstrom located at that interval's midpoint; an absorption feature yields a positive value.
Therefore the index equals 3.3 angstrom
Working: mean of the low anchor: 29.1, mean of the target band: 24.8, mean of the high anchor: 34.5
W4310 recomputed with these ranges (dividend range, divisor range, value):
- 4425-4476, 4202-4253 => 1.47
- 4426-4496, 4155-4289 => 1.51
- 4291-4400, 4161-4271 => 1.22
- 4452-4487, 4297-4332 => 1.44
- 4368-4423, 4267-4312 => 1.40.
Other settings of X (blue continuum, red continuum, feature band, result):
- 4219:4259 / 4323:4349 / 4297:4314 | 5.80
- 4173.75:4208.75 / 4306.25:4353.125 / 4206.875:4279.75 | 6.41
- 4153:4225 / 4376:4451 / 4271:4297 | 4.07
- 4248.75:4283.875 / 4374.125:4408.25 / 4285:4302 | 1.62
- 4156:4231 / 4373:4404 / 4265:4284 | 1.31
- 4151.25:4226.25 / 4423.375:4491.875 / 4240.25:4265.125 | 2.05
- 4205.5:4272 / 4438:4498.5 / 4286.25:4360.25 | 3.33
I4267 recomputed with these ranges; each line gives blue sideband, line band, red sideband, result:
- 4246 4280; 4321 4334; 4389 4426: -1.3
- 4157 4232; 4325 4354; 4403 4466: -2.1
